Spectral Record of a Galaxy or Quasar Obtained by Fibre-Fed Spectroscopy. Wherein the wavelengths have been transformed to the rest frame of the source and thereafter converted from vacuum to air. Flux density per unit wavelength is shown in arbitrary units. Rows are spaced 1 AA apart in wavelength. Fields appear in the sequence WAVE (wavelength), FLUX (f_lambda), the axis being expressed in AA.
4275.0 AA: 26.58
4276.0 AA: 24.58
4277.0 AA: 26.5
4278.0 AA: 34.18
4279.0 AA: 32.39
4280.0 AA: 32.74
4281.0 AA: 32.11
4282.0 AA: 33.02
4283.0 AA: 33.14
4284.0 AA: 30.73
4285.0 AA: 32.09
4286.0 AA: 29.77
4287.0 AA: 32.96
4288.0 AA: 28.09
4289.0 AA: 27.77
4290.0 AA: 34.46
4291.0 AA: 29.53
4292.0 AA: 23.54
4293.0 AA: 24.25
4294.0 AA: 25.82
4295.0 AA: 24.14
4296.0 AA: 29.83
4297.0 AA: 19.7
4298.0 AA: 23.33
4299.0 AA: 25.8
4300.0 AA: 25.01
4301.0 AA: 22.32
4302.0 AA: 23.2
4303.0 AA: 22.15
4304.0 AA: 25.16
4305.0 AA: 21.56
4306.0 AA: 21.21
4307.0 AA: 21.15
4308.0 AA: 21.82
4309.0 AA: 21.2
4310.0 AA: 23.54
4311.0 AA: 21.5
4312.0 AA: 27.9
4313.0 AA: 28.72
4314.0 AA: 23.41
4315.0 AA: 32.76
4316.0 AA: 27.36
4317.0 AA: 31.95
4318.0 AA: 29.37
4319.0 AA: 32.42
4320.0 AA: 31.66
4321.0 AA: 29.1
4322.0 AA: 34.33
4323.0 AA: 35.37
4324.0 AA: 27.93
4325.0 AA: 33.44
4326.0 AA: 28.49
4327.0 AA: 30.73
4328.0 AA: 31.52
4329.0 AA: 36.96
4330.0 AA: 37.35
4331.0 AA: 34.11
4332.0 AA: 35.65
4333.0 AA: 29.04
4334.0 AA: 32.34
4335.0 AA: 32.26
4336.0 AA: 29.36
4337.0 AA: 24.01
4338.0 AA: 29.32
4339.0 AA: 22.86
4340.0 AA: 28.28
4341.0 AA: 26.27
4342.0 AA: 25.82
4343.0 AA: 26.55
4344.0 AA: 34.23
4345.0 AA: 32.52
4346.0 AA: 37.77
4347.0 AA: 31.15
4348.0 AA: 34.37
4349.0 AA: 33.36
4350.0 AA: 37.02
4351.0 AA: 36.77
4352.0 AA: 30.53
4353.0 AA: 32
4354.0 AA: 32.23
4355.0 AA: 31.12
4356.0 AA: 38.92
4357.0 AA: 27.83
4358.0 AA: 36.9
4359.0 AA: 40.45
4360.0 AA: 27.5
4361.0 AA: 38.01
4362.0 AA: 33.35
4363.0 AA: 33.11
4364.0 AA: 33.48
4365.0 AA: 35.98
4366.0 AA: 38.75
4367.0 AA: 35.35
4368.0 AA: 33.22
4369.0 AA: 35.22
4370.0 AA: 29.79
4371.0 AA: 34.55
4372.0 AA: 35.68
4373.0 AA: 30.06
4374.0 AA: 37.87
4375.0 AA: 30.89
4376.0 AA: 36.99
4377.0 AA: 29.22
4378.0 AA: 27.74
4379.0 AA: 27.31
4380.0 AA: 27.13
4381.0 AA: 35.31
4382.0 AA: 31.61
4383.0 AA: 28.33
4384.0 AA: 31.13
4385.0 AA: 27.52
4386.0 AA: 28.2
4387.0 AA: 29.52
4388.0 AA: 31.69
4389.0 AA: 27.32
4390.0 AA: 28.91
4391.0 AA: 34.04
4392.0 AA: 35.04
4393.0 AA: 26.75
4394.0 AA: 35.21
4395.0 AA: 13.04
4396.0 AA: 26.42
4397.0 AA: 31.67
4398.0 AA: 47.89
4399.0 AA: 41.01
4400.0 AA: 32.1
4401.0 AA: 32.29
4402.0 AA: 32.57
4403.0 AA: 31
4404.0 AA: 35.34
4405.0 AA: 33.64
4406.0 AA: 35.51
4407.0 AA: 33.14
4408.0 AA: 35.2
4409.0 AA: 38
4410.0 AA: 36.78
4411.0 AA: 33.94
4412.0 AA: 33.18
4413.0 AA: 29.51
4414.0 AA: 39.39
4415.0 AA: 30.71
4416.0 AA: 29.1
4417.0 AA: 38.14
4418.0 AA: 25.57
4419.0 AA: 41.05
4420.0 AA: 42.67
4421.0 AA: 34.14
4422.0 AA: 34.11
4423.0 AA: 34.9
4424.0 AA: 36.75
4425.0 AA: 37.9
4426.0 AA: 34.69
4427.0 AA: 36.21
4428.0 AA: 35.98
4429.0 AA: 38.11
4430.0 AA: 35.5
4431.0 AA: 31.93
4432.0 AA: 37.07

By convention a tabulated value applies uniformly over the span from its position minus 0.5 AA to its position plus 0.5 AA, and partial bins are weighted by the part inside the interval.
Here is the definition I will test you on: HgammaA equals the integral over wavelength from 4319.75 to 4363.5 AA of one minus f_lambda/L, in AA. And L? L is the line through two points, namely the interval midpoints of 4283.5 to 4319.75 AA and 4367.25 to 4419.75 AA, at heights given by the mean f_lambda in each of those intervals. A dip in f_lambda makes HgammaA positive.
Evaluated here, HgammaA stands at -4.7 AA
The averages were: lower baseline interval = 26.3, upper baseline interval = 32.4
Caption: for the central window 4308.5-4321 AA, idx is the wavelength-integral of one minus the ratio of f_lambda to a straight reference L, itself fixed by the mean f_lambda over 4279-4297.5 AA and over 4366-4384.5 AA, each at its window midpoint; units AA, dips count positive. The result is 1.0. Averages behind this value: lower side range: 29.2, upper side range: 32.3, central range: 27.7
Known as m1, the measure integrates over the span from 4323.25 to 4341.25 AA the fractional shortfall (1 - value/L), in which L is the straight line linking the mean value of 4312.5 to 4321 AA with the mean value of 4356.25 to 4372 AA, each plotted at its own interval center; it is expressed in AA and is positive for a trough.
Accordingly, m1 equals 0.28 AA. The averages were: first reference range 29.7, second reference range 34.4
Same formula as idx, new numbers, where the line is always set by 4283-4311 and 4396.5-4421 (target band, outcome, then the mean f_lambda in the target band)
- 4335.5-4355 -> -0.7 AA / 30.8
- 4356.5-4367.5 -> -1.3 AA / 34.6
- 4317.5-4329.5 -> -1.7 AA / 31.8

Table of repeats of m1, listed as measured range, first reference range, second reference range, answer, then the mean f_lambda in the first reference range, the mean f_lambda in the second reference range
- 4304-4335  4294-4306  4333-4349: -2.6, 23.8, 29.9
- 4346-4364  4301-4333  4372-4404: -2.4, 28.4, 31.3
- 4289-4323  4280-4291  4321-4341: 5.5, 31.4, 31.1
